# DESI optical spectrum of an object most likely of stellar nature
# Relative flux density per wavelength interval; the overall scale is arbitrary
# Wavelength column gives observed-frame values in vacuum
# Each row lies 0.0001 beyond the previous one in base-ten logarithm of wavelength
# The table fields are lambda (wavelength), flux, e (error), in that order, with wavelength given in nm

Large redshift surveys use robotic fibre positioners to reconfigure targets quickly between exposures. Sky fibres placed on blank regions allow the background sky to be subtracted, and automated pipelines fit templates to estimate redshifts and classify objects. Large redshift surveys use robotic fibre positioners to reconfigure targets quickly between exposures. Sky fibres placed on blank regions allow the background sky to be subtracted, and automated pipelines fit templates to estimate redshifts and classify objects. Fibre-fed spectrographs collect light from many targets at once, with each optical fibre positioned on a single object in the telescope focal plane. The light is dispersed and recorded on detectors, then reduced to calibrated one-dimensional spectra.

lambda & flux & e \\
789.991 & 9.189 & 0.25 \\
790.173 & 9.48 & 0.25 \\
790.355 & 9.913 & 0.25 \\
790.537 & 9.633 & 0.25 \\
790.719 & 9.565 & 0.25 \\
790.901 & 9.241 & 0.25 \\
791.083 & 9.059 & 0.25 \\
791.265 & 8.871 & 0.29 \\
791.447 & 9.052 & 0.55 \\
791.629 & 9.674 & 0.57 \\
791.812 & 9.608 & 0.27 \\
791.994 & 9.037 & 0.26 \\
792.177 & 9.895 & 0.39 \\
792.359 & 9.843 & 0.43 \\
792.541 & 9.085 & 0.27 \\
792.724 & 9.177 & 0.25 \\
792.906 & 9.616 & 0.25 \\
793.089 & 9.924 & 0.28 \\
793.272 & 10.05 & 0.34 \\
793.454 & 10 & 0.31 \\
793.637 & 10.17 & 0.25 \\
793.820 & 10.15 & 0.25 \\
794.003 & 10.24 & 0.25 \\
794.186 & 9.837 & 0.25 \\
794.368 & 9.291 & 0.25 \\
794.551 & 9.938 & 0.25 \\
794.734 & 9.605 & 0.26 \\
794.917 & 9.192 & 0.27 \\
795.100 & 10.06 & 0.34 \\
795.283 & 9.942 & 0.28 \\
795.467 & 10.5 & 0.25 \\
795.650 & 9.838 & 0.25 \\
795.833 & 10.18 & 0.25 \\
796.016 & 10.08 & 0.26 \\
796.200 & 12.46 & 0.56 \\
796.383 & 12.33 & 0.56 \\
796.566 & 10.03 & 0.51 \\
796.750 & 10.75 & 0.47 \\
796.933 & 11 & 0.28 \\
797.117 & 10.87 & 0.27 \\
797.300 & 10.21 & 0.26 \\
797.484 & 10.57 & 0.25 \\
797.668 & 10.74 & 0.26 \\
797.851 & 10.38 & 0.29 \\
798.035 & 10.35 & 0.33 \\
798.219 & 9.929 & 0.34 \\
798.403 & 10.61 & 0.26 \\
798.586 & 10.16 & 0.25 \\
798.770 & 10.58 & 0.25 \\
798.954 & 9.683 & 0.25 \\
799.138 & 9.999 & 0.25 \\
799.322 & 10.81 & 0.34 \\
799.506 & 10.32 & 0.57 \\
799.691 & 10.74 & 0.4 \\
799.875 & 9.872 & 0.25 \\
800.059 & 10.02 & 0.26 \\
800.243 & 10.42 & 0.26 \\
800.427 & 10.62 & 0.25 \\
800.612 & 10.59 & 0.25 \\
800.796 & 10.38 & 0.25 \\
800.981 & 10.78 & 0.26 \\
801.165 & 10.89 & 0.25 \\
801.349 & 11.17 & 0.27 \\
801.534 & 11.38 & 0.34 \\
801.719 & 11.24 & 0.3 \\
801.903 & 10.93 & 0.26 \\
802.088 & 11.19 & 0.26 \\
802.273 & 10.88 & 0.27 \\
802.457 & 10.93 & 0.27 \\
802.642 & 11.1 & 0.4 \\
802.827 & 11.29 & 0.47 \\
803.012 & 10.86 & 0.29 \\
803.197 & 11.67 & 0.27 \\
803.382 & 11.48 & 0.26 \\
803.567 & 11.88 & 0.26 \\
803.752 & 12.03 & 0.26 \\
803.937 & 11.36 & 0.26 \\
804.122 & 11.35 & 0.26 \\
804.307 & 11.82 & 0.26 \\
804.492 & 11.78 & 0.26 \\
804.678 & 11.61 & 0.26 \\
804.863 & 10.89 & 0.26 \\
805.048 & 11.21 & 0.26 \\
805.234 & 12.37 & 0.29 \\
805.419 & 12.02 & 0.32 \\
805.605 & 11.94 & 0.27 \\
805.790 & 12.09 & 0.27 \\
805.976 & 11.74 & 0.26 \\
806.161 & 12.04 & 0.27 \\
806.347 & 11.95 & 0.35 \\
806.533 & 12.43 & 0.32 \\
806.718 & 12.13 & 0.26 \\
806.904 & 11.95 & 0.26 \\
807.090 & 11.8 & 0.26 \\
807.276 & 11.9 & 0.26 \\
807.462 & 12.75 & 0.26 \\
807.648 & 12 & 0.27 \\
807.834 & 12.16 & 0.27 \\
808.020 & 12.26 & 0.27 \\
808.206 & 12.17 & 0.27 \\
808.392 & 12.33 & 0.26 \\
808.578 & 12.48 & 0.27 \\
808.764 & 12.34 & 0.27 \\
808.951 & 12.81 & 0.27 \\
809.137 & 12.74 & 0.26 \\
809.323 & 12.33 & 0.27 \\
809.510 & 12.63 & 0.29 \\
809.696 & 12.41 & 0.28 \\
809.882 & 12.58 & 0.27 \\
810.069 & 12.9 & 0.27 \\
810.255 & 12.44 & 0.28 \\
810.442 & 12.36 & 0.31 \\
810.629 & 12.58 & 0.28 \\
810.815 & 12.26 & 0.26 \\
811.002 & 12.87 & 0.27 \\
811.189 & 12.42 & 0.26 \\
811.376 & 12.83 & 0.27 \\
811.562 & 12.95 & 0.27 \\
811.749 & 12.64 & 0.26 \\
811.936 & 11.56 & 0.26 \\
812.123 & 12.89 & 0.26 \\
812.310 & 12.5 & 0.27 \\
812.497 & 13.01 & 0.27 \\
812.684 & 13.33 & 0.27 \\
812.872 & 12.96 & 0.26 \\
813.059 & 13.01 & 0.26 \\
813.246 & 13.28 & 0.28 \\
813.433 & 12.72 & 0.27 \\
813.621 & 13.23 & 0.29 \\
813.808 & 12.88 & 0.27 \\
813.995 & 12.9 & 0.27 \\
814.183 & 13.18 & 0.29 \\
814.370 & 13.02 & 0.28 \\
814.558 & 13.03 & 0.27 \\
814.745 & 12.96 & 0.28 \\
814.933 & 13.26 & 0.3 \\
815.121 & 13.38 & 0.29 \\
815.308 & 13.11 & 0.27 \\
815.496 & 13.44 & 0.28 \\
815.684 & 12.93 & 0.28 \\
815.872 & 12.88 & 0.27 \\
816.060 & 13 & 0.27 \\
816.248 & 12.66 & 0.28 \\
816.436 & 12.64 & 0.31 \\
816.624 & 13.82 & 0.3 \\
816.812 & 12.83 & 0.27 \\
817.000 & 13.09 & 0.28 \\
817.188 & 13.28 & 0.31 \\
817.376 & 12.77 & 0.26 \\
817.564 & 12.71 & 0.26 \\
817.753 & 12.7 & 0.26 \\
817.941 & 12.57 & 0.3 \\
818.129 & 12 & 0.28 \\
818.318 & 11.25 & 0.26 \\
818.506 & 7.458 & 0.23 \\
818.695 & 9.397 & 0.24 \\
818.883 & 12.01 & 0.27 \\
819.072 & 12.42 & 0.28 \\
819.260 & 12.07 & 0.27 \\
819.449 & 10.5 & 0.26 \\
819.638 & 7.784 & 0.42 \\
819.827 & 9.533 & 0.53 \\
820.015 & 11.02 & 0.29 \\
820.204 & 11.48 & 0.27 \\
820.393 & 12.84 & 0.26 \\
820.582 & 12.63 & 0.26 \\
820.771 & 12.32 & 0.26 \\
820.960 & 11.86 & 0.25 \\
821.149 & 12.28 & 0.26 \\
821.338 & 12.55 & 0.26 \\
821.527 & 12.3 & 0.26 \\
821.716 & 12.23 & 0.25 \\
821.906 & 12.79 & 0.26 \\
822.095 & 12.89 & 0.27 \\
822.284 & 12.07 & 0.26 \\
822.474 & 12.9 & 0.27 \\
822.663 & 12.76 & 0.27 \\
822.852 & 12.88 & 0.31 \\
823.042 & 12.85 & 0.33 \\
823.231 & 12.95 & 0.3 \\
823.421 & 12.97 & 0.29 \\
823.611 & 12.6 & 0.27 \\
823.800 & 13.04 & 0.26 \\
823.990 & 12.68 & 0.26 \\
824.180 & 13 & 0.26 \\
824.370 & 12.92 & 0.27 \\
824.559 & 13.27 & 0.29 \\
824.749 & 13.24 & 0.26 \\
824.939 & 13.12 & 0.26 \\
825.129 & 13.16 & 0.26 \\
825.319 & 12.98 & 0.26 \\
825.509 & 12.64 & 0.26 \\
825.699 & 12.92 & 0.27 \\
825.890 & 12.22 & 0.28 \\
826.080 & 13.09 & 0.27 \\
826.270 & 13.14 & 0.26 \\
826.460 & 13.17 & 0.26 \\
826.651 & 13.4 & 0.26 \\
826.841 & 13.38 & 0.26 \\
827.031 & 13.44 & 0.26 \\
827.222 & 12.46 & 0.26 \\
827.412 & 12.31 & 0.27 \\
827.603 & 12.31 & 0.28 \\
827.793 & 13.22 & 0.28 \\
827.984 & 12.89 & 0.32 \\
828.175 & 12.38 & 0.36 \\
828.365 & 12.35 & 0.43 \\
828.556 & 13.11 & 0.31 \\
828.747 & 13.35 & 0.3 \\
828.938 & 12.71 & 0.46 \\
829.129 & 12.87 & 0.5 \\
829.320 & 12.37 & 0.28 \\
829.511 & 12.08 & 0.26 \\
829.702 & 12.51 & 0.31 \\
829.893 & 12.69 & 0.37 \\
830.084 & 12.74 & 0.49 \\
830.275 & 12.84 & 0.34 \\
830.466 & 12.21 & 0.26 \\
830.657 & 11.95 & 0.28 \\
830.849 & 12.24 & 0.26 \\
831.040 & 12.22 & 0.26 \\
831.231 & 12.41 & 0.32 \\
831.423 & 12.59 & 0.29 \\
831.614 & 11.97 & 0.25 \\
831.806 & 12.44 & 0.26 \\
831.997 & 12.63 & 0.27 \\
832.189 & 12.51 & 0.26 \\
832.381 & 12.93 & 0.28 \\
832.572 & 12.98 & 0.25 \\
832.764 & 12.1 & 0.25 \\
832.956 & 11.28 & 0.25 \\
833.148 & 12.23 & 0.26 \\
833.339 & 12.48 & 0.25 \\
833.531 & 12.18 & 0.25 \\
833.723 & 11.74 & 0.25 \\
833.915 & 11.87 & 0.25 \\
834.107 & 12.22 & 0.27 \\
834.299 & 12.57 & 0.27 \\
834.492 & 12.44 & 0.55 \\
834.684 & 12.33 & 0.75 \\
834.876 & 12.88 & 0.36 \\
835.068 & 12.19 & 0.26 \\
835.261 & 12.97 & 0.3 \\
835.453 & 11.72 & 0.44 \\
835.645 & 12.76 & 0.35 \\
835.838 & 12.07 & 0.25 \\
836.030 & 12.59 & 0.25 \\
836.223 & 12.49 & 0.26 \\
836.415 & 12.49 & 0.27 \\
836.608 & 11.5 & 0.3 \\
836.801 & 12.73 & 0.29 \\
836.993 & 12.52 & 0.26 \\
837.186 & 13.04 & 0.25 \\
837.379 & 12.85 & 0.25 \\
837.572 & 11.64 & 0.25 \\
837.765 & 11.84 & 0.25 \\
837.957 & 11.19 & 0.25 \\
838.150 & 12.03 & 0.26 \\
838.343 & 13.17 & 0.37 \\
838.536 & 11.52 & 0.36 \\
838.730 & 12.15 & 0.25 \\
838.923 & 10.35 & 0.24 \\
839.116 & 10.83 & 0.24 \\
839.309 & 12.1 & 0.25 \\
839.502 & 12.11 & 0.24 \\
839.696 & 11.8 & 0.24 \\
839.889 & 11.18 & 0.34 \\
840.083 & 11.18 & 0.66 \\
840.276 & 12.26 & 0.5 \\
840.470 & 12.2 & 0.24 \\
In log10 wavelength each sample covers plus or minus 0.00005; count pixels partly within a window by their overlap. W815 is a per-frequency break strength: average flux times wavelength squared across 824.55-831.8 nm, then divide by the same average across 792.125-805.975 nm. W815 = 1.28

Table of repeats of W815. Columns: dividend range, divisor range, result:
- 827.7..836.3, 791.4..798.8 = 1.35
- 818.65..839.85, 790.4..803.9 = 1.29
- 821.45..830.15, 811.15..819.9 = 1.06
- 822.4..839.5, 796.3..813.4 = 1.15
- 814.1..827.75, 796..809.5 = 1.15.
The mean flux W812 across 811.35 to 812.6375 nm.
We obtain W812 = 12.6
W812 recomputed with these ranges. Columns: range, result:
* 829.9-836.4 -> 12.4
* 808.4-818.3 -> 12.8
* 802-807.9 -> 11.7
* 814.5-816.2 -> 13.1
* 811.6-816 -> 13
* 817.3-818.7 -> 11.5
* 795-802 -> 10.6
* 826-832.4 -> 12.7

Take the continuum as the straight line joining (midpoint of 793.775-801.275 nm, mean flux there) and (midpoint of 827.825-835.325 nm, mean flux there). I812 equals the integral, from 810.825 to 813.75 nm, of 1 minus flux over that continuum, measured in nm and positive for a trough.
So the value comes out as -0.40 nm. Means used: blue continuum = 10.4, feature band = 12.8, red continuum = 12.4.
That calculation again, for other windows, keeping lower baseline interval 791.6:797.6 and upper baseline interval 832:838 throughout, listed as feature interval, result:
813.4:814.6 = -0.198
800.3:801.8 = -0.059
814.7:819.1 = -0.433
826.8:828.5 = -0.118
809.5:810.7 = -0.175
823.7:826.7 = -0.309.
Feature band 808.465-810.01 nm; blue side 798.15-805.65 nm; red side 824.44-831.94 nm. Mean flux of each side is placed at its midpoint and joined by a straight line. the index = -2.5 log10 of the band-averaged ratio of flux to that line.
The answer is -0.10 mag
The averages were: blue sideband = 11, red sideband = 12.7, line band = 12.5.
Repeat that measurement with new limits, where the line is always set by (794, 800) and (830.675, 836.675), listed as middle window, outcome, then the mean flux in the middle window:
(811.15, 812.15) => -0.13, 12.5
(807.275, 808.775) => -0.13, 12.3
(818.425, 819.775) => 0.13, 10.2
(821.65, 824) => -0.09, 12.7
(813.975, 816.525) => -0.15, 13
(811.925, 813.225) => -0.15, 12.9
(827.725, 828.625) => -0.06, 12.8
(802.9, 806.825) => -0.09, 11.7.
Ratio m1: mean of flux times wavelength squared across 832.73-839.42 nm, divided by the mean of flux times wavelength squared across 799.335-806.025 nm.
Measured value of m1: 1.18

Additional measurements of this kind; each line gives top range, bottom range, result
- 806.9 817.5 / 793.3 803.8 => 1.25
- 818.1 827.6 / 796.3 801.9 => 1.23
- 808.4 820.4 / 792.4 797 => 1.28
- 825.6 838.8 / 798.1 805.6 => 1.22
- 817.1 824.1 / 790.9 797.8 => 1.28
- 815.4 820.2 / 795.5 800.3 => 1.19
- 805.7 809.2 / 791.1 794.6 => 1.31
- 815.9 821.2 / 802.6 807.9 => 1.04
